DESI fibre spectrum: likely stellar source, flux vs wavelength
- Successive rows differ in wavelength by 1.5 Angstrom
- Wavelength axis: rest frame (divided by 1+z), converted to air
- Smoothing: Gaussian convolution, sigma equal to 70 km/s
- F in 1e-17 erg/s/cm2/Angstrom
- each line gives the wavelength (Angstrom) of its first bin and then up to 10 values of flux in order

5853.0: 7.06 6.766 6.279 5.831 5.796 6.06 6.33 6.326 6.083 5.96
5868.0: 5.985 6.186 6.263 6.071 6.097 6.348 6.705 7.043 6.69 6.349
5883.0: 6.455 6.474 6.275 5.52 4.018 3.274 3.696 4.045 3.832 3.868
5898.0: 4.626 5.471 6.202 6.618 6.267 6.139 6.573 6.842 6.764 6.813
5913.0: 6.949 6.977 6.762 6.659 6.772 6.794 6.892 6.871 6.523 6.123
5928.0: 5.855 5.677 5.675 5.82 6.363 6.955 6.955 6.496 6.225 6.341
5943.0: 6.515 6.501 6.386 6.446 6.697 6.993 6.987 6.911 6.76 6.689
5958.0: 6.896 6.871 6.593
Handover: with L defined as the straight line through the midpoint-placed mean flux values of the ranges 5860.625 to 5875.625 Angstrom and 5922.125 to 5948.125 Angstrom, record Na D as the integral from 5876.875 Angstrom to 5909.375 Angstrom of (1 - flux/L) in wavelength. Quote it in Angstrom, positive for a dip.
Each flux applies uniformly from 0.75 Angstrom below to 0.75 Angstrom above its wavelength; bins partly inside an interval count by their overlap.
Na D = 3.4 Angstrom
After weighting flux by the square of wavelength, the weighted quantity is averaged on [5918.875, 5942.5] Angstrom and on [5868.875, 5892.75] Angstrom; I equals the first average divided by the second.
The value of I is 1.11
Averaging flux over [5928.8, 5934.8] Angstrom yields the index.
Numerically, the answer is 5.89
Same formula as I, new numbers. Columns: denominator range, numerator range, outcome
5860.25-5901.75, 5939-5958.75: 1.20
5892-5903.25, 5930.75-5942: 1.33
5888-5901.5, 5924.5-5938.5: 1.46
